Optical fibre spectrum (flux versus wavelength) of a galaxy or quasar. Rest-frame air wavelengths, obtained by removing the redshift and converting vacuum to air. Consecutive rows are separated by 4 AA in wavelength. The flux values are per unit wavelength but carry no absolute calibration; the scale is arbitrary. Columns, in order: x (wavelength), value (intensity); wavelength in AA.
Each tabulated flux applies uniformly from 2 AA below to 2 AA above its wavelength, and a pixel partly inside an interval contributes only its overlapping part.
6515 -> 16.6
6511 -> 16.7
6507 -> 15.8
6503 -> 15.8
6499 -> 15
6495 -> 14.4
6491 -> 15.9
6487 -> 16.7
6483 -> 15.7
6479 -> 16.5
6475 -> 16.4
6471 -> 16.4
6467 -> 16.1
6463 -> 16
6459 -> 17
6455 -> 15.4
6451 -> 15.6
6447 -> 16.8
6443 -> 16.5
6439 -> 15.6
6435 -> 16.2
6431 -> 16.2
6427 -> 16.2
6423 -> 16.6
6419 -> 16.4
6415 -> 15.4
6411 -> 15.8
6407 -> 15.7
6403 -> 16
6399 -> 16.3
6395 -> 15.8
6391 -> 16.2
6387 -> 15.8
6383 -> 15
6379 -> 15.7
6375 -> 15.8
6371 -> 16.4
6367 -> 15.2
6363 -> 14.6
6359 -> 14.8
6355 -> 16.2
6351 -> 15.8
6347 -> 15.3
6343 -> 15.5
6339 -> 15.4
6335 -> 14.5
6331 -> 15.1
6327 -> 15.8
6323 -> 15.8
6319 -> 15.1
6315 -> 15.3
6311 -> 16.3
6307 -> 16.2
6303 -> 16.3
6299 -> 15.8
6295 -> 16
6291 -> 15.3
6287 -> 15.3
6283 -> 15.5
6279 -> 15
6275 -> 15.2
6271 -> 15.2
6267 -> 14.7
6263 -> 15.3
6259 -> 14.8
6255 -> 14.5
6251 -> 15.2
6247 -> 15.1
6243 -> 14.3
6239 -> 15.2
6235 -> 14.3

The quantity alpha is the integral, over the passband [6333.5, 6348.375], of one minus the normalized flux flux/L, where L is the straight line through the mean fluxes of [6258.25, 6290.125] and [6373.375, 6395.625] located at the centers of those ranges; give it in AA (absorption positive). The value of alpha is 0.3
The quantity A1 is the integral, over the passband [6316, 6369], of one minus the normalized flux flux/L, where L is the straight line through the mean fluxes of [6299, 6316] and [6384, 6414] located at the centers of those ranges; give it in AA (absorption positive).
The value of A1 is 2.2 AA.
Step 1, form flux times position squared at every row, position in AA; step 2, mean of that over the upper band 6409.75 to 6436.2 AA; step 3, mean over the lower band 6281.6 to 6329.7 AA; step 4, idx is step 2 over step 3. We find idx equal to 1.1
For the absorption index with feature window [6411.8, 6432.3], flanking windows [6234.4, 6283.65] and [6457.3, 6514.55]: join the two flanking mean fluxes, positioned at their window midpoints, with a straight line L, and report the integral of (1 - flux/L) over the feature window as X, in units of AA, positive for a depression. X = -0.53 AA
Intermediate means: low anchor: 14.9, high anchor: 16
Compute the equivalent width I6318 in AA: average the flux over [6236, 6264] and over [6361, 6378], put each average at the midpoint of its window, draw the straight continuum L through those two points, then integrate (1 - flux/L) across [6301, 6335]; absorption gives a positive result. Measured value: -1.0 AA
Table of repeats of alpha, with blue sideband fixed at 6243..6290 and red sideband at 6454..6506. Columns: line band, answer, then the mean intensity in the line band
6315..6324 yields -0.06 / 15.4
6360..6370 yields 0.27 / 15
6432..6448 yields -0.46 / 16.2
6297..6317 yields -1.00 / 16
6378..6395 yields -0.14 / 15.7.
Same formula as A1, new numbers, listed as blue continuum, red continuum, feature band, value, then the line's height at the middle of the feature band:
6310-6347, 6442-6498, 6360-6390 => 0.2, 15.6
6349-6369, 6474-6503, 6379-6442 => -1.8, 15.5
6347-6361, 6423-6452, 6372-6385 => 0.1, 15.7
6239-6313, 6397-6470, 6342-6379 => 0.5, 15.7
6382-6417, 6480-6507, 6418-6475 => -1.8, 15.7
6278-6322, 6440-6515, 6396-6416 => 0.0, 15.9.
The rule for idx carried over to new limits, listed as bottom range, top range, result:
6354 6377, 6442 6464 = 1.08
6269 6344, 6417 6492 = 1.10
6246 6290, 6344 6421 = 1.08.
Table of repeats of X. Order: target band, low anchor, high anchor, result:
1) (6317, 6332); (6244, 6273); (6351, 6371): -0.2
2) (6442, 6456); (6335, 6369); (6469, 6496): -0.2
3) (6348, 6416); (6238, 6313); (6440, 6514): 0.1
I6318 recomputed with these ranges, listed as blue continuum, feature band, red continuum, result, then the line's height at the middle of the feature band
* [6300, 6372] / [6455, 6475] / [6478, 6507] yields -0.79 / 15.7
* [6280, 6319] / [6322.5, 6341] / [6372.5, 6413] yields 0.56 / 15.8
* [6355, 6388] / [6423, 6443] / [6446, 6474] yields -0.25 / 16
